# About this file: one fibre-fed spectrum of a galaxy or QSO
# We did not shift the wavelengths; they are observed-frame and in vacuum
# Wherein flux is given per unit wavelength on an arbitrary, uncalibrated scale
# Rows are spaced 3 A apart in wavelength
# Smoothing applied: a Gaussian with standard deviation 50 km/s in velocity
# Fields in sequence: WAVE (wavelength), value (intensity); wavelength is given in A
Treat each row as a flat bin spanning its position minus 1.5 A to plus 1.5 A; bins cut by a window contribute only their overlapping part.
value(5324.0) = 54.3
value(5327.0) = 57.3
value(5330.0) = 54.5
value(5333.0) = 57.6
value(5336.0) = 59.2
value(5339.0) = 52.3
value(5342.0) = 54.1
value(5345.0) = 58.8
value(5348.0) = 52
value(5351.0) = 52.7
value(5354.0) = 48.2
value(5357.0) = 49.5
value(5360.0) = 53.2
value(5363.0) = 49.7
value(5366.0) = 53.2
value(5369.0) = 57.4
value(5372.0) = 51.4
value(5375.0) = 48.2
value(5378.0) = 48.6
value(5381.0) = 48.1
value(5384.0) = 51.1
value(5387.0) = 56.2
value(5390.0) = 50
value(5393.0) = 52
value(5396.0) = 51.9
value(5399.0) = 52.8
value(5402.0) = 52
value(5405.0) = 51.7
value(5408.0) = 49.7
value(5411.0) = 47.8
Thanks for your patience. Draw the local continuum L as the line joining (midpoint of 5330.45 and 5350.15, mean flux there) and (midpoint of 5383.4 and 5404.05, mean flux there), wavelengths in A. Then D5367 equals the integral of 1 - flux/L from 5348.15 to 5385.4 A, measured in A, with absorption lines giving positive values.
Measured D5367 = 2.0 A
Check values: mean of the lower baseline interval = 55.5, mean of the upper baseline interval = 52.3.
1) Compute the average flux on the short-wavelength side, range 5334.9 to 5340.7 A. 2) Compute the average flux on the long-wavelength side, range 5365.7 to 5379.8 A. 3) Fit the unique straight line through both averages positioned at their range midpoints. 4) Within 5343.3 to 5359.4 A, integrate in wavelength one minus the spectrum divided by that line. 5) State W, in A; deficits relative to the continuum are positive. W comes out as 0.5 A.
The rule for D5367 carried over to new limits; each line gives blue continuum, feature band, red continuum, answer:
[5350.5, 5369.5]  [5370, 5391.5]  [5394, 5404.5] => 0.5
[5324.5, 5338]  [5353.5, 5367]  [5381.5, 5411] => 0.9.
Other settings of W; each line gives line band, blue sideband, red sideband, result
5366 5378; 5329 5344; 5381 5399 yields 0.28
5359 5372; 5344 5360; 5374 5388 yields -0.48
